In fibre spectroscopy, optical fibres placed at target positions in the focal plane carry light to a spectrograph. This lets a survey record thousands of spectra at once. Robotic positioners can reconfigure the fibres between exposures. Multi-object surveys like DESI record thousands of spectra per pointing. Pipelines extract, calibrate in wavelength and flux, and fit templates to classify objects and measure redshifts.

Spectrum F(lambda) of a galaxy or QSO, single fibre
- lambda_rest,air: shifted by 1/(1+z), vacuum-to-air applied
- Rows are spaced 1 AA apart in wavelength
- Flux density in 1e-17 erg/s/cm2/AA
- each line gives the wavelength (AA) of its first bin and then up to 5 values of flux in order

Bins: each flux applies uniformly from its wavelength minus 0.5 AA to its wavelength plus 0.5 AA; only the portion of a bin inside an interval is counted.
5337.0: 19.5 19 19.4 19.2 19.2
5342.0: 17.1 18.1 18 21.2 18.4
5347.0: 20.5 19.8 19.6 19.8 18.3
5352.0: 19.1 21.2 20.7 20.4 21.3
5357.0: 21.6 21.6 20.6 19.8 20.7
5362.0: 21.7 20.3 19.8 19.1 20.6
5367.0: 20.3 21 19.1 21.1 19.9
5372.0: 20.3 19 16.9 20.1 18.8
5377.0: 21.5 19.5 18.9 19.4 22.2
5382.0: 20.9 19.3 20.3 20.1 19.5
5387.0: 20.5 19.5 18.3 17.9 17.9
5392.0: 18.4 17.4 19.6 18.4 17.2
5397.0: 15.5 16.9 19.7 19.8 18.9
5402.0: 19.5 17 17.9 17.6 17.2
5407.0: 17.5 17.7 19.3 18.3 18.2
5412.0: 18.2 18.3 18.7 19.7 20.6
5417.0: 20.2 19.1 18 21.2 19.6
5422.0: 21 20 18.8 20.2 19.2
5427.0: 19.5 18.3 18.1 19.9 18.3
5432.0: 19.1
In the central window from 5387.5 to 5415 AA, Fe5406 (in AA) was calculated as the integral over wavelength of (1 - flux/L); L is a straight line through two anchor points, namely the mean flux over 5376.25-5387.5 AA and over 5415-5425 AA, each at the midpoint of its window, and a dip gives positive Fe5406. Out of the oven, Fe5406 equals 2.47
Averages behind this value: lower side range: 20.2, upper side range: 19.8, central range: 18.2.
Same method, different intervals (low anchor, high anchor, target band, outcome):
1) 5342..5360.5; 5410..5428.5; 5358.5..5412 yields 1.27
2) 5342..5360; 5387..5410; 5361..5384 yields -1.04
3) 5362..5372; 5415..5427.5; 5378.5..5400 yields 1.16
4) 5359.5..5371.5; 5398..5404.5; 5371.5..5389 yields -0.14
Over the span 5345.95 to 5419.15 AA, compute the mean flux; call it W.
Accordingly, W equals 19.4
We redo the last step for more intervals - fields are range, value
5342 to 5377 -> 19.9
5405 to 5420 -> 18.7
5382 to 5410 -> 18.5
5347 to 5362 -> 20.4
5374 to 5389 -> 19.9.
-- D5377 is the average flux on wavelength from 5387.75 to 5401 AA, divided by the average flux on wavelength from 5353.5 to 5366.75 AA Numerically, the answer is 0.88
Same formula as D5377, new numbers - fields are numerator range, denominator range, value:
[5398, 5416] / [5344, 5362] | 0.91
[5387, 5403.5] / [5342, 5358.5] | 0.92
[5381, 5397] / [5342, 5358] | 0.96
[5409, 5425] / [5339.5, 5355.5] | 1.00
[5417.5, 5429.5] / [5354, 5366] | 0.94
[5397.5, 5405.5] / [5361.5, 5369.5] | 0.91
